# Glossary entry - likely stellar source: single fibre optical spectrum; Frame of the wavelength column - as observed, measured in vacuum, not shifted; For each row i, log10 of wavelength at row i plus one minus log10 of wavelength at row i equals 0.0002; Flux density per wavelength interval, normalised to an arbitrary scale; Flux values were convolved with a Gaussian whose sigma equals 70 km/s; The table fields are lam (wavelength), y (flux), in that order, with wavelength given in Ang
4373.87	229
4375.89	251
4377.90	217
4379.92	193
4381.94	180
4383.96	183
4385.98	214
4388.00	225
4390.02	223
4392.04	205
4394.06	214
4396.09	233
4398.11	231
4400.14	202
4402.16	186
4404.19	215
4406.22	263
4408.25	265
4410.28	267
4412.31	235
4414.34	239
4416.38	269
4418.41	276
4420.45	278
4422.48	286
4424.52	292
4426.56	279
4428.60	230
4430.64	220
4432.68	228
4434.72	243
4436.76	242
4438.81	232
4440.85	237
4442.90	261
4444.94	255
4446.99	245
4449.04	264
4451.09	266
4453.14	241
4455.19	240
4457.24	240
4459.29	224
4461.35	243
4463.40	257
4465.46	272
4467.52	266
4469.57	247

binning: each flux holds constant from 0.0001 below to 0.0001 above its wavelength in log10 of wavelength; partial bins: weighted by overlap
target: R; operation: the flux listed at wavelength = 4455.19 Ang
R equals 240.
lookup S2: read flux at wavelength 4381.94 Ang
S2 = 180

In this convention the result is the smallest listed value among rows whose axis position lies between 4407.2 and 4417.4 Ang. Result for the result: 235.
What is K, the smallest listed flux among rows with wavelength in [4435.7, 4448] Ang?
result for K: 232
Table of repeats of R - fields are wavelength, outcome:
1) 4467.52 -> 266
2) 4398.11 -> 231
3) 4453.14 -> 241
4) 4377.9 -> 217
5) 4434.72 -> 243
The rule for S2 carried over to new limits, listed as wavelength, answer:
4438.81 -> 232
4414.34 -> 239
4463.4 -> 257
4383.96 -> 183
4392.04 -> 205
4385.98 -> 214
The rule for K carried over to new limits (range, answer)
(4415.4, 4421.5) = 269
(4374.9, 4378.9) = 217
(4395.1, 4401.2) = 202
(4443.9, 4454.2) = 241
